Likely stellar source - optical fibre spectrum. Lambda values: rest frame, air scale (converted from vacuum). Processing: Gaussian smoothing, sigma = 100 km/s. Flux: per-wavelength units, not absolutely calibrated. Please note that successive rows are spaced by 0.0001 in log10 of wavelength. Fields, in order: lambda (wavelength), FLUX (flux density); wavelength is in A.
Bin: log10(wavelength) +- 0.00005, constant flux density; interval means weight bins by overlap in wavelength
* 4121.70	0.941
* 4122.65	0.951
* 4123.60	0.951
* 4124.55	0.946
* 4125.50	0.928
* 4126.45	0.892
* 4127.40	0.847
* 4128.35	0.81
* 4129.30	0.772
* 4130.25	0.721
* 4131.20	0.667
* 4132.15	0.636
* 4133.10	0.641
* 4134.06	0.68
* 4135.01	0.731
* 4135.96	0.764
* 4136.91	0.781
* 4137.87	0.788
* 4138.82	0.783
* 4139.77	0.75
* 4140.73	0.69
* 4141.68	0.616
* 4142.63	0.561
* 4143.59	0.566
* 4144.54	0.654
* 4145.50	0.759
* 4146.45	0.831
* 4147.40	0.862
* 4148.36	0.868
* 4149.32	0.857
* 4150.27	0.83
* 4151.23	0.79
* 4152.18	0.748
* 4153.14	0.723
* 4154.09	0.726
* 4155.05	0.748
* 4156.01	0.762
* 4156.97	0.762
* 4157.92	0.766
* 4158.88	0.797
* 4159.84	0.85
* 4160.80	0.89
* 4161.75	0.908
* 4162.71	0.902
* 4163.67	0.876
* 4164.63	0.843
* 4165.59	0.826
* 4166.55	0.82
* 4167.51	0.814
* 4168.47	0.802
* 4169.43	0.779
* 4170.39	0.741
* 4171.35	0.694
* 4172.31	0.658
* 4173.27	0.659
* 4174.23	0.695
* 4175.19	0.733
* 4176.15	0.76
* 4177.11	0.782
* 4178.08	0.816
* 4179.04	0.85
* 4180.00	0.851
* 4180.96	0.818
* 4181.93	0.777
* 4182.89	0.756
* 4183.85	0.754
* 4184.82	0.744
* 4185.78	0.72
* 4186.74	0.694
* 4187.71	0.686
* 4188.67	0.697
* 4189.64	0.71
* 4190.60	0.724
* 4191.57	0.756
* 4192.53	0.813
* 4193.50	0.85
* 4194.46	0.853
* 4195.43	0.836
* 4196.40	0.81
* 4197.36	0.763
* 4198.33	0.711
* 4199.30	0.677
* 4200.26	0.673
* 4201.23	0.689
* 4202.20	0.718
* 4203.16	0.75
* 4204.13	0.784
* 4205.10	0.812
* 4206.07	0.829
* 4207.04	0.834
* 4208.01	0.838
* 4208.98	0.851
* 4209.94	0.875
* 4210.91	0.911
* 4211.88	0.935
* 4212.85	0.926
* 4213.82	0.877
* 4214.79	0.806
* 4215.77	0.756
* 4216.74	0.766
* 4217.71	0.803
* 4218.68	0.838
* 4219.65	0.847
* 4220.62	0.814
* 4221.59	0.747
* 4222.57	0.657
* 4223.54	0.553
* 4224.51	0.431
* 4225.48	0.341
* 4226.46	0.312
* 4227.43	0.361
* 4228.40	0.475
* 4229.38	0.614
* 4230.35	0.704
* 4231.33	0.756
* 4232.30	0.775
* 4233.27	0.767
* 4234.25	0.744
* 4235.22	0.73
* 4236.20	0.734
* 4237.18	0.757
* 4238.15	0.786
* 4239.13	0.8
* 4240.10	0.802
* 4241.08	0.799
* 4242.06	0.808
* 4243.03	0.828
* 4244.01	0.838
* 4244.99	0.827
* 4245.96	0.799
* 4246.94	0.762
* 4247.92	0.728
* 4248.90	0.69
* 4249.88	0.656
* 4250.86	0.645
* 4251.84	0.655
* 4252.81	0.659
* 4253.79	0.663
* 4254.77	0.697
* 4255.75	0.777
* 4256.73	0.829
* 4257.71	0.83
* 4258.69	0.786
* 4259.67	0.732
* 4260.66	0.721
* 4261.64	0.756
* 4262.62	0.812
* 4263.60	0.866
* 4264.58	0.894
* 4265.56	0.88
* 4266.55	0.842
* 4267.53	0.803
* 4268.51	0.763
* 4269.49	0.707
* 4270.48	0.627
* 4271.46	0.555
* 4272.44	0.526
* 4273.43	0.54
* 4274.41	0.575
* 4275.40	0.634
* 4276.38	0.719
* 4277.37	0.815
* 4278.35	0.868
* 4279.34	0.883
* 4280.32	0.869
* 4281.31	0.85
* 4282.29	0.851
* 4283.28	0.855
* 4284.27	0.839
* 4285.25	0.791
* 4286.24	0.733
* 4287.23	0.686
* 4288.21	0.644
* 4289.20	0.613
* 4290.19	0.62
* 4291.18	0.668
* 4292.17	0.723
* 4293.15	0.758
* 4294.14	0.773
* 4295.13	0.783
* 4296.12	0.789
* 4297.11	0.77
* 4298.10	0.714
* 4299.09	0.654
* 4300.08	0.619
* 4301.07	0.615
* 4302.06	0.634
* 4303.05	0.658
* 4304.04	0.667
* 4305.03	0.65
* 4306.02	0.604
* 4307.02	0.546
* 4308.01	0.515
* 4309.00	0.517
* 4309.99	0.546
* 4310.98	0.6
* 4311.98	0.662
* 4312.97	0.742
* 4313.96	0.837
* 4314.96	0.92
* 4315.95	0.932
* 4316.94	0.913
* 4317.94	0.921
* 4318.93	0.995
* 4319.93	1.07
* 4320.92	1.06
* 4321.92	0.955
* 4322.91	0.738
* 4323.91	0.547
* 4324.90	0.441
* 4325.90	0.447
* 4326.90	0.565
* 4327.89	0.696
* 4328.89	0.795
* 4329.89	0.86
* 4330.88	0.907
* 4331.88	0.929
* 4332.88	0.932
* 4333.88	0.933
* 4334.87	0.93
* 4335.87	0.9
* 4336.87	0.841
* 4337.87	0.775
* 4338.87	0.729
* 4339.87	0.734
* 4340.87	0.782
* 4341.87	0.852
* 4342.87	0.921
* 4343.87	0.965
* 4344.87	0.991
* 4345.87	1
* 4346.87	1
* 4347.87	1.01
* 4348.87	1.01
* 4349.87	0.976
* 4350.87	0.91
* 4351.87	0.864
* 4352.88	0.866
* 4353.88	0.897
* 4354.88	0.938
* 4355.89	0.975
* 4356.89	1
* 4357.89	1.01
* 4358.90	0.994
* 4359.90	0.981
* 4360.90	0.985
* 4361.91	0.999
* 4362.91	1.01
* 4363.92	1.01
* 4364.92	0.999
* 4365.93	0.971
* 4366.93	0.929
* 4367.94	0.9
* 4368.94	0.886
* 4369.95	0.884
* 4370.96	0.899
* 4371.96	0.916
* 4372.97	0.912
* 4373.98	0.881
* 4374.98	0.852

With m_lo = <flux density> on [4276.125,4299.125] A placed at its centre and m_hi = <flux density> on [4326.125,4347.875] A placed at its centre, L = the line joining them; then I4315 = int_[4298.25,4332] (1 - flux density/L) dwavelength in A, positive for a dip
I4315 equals 3.76 A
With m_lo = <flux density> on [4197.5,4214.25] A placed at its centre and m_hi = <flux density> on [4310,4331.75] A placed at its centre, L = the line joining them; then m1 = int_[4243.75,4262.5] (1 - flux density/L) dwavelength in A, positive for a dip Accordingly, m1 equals 1.4 A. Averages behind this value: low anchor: 0.804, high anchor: 0.787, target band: 0.74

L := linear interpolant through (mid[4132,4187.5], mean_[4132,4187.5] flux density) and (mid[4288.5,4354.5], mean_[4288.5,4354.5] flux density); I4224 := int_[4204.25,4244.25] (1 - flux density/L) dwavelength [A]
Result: 1.6 A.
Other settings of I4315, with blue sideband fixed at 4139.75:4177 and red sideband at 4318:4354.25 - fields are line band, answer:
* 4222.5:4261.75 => 5.5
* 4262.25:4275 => 1.6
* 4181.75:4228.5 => 3.0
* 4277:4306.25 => 3.5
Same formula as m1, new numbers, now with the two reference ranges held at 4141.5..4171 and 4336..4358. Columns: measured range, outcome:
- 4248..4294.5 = 6.6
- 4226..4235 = 2.3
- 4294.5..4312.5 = 4.9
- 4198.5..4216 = 0.2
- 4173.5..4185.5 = 0.4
